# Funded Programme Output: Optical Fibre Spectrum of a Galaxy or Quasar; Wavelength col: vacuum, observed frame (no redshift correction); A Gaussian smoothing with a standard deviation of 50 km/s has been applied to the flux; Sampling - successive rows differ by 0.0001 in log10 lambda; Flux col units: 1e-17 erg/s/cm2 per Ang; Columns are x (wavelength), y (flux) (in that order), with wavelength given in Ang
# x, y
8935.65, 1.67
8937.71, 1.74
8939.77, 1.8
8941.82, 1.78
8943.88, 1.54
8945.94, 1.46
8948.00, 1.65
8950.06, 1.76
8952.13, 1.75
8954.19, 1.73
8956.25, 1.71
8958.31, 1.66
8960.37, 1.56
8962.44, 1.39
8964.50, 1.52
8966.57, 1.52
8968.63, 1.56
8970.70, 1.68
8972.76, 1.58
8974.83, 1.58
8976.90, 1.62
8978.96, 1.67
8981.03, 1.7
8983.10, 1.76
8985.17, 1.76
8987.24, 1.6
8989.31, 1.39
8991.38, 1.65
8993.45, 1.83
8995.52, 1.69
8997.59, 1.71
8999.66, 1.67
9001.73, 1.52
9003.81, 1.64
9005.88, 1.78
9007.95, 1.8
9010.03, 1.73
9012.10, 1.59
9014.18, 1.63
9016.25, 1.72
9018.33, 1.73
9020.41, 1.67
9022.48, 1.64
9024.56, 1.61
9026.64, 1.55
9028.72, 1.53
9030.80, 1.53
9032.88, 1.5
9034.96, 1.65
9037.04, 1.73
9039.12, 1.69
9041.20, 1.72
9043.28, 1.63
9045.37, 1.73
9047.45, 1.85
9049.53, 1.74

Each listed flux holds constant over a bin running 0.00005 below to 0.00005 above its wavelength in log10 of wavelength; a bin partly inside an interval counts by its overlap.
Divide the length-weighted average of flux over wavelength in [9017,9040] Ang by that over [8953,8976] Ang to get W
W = 1.0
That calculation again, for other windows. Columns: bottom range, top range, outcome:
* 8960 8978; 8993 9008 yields 1.09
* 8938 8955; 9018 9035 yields 0.94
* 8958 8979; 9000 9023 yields 1.07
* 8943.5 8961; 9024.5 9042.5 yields 0.98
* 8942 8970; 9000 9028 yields 1.03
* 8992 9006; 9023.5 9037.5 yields 0.94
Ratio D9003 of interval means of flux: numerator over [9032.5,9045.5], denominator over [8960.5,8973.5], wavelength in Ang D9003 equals 1.08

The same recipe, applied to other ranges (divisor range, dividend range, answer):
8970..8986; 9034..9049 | 1.03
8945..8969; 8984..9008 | 1.04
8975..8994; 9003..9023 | 1.02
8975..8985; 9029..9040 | 0.96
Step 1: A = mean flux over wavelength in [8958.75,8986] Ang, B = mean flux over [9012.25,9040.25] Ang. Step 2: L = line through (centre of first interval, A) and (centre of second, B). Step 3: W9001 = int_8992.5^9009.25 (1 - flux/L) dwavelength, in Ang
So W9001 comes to -0.9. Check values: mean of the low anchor 1.61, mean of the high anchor 1.63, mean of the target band 1.7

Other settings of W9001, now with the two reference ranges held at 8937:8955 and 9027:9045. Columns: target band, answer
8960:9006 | 1.1 Ang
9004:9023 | -0.7 Ang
